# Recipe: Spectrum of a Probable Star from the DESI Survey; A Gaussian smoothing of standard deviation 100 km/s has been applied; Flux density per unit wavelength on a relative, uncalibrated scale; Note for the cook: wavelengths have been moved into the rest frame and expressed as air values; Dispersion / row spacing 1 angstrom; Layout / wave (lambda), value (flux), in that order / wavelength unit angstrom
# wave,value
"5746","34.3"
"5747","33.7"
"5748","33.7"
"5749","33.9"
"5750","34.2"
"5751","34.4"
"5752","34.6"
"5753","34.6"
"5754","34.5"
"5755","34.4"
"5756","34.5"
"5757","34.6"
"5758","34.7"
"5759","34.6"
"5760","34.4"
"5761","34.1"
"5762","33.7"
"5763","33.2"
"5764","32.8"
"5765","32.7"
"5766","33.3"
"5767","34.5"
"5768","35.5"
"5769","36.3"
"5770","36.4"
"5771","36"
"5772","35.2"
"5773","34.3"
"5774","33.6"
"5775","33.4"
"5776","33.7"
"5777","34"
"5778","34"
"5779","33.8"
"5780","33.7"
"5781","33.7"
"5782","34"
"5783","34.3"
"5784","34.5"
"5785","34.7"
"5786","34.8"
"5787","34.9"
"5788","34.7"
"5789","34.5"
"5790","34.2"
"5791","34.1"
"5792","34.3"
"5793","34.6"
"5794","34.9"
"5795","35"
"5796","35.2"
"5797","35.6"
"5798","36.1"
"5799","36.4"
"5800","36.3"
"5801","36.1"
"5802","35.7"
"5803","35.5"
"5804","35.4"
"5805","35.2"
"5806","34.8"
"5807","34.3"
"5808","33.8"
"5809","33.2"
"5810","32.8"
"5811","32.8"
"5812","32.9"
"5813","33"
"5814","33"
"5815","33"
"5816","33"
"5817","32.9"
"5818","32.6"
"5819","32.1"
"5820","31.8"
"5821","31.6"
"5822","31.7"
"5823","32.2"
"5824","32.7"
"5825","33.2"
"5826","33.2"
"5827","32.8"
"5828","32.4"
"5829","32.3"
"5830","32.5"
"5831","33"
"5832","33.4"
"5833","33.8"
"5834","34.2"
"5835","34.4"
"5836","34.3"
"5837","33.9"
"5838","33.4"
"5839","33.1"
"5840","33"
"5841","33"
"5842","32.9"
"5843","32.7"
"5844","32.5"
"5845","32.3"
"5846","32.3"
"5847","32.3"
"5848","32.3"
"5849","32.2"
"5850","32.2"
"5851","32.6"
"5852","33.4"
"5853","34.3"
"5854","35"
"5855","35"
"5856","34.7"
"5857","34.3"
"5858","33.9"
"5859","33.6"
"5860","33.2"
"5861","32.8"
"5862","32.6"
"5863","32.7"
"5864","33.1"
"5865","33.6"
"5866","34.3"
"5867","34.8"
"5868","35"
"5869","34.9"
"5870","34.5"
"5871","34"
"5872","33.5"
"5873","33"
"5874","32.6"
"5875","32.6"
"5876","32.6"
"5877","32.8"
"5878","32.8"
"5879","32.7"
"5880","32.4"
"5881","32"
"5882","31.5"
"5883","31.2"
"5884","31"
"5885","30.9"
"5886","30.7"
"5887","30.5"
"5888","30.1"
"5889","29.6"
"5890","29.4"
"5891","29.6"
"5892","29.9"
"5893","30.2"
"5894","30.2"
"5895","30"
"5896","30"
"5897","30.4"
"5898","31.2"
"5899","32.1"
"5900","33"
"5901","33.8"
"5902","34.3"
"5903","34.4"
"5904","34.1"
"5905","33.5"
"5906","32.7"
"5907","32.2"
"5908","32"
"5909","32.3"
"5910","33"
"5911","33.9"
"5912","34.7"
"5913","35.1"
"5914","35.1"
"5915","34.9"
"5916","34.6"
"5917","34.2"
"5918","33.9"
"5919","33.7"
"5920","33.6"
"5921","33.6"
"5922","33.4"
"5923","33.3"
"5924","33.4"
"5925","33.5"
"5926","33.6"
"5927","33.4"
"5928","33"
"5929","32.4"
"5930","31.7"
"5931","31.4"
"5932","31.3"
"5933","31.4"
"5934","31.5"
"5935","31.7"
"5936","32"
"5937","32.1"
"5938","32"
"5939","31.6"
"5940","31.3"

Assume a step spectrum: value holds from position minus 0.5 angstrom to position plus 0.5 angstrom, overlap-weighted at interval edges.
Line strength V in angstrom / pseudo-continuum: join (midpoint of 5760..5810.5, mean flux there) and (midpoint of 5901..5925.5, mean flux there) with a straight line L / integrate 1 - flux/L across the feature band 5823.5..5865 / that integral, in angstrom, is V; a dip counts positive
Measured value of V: 1.2 angstrom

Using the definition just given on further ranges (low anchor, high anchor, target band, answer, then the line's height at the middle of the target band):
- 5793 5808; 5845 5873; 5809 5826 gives 1.09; 34.9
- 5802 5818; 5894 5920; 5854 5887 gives 0.25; 33.3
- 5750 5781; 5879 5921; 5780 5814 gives -0.75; 33.8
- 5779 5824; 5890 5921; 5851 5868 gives -0.26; 33.3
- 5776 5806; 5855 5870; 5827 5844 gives 0.50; 34.2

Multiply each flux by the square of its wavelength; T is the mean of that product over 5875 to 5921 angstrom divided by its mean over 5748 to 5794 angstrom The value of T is 1.0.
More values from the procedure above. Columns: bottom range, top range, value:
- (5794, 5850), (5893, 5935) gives 1.01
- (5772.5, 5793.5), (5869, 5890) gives 0.97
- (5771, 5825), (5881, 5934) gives 0.99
